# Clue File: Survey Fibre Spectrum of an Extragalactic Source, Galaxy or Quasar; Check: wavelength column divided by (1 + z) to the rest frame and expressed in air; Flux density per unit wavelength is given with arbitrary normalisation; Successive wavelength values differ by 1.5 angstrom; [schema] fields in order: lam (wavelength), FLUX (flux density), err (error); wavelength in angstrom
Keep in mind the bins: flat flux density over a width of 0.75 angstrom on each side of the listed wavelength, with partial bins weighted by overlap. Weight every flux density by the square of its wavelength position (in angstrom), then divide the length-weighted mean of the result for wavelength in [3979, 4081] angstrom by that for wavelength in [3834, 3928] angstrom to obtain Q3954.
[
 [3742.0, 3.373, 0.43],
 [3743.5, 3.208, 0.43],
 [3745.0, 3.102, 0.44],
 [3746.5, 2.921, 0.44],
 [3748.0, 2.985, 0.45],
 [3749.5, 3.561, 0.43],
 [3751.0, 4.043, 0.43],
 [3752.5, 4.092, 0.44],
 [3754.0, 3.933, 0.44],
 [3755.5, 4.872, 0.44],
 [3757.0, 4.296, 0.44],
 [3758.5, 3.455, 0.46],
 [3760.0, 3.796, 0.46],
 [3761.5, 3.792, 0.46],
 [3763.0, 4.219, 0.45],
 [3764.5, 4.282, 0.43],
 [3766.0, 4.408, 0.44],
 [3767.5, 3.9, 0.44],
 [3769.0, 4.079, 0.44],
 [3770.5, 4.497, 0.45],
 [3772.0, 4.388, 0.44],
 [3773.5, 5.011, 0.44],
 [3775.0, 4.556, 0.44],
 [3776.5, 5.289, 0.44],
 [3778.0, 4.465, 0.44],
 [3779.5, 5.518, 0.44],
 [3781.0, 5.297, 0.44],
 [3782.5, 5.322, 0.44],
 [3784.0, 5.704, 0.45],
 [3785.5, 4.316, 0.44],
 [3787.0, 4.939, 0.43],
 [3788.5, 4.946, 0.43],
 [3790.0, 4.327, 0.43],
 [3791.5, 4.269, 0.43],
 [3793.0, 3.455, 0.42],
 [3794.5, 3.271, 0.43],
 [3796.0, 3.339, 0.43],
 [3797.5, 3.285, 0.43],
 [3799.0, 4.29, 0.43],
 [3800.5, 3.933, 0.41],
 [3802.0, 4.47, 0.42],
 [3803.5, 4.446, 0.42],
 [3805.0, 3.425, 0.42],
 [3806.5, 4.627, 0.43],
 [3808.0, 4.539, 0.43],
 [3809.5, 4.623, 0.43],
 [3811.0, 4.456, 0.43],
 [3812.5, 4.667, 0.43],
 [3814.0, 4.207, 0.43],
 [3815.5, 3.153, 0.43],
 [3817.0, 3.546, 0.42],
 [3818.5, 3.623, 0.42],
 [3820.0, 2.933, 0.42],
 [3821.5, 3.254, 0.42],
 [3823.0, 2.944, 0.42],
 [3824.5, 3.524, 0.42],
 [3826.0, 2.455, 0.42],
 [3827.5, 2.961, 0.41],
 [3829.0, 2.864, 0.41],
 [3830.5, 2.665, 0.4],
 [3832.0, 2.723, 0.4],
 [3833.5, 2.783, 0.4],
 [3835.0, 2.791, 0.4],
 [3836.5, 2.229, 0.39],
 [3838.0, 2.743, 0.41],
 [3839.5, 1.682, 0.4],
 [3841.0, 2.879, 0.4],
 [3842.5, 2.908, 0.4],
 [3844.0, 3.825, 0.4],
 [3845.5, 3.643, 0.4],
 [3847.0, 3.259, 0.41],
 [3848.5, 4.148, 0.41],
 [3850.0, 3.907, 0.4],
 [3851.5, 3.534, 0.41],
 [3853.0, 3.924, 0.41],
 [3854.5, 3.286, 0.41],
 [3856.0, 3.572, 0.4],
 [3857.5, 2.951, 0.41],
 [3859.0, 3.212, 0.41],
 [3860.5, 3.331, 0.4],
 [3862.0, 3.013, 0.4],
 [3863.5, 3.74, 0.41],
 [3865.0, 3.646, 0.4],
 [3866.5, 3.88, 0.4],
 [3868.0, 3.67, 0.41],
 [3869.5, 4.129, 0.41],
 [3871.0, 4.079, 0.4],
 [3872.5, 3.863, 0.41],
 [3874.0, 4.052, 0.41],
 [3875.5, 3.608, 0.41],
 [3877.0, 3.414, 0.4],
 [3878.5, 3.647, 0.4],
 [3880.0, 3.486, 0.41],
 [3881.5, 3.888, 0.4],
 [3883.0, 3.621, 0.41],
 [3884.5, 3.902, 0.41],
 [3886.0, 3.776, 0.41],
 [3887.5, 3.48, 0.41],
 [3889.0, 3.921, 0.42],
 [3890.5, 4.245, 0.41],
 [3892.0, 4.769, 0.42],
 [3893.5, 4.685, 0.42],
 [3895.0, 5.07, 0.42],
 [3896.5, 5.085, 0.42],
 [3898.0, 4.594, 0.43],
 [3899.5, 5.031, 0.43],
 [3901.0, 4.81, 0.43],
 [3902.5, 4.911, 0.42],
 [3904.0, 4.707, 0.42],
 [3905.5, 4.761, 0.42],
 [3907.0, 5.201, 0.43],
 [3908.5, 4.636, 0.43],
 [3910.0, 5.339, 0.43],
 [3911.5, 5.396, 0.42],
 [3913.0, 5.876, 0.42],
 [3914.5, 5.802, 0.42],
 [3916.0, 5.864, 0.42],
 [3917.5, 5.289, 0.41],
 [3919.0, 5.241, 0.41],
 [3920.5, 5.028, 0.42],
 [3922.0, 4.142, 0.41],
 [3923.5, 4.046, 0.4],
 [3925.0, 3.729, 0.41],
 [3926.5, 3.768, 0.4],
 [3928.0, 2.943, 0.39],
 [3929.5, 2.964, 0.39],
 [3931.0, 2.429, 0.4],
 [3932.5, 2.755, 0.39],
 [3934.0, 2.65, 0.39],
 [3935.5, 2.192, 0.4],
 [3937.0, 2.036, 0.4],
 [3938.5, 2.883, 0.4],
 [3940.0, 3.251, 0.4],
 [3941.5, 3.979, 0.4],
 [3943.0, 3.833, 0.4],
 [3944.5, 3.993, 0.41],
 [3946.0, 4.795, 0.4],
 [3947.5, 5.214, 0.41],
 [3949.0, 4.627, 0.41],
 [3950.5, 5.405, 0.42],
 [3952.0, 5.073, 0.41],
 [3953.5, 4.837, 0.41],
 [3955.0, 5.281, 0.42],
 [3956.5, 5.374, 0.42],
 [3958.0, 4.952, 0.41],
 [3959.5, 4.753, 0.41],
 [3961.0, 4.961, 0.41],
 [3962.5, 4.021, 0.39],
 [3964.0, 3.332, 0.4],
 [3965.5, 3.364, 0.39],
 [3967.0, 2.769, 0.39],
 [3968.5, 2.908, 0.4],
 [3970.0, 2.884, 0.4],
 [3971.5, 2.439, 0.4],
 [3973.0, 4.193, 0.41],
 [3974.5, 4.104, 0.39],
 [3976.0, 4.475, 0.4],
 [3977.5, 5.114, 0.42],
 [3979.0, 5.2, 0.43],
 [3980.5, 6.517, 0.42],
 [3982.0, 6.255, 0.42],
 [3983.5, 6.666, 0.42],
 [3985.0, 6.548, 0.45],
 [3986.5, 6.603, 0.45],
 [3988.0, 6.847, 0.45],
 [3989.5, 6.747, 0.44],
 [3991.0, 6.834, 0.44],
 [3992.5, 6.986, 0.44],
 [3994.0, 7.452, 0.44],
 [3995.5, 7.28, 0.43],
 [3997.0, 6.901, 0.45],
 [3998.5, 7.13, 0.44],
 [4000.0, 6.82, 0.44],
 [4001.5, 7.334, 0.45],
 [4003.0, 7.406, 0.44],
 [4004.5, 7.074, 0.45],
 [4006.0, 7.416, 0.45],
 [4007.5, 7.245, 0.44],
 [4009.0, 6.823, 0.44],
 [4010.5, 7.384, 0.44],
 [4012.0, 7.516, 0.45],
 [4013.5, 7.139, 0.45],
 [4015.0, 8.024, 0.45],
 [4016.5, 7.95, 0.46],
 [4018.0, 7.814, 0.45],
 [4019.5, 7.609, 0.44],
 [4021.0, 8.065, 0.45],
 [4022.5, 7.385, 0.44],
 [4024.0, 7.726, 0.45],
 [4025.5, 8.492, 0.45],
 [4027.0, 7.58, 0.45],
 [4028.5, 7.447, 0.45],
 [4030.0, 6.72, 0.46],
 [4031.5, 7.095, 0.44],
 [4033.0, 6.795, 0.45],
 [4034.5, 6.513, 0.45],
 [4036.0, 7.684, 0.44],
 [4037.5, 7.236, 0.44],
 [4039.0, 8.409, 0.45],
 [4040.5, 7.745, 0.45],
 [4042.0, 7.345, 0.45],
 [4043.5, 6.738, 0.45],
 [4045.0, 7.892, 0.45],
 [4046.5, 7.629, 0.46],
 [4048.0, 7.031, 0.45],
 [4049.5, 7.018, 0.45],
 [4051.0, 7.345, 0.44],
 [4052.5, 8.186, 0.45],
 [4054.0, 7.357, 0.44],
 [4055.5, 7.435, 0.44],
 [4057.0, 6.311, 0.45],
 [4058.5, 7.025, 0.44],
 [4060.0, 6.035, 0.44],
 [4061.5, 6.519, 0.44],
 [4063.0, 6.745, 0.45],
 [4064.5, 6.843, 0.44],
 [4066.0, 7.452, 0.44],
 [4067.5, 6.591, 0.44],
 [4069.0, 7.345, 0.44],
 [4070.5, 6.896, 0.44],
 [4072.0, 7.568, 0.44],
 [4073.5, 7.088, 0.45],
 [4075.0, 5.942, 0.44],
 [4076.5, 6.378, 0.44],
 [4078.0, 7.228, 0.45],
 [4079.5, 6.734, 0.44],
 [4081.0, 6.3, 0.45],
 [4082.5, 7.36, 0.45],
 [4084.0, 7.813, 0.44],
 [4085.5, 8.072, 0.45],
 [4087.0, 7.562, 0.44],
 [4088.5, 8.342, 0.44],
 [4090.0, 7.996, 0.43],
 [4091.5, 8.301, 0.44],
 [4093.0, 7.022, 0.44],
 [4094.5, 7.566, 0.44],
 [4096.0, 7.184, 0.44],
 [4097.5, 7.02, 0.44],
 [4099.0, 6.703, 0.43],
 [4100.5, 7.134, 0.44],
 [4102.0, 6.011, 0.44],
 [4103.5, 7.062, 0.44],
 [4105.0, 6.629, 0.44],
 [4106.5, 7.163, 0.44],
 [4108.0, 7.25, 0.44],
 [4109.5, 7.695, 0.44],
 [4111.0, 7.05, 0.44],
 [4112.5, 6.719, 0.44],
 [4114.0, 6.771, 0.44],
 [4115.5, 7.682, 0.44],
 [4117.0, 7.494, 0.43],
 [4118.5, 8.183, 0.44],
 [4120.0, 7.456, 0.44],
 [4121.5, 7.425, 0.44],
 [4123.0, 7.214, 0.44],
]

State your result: 1.91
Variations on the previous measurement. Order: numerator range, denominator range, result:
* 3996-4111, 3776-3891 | 2.18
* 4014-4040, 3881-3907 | 1.81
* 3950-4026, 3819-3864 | 2.10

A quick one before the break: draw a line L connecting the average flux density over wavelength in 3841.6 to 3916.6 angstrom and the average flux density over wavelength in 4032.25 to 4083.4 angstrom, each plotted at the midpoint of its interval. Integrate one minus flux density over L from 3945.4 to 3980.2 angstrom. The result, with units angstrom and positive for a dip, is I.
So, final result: 7.1 angstrom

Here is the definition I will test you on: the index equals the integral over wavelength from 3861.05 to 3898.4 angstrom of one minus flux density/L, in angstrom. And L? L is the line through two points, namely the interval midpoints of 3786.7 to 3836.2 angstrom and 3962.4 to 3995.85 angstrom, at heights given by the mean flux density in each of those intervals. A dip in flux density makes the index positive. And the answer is 2.9 angstrom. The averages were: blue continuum 3.66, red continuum 5.2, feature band 3.96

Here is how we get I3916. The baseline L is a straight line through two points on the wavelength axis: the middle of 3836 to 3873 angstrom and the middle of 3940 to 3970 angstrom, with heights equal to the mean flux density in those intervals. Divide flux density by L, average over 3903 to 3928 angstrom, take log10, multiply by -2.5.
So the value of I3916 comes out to -0.22 mag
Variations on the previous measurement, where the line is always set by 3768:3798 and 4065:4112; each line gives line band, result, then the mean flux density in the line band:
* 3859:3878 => 0.388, 3.68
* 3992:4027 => -0.149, 7.44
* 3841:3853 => 0.380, 3.58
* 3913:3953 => 0.396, 4.04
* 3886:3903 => 0.202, 4.56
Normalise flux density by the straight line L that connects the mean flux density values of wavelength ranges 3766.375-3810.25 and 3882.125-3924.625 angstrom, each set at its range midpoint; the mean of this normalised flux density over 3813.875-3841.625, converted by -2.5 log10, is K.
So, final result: 0.48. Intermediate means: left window 4.43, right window 4.75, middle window 2.92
